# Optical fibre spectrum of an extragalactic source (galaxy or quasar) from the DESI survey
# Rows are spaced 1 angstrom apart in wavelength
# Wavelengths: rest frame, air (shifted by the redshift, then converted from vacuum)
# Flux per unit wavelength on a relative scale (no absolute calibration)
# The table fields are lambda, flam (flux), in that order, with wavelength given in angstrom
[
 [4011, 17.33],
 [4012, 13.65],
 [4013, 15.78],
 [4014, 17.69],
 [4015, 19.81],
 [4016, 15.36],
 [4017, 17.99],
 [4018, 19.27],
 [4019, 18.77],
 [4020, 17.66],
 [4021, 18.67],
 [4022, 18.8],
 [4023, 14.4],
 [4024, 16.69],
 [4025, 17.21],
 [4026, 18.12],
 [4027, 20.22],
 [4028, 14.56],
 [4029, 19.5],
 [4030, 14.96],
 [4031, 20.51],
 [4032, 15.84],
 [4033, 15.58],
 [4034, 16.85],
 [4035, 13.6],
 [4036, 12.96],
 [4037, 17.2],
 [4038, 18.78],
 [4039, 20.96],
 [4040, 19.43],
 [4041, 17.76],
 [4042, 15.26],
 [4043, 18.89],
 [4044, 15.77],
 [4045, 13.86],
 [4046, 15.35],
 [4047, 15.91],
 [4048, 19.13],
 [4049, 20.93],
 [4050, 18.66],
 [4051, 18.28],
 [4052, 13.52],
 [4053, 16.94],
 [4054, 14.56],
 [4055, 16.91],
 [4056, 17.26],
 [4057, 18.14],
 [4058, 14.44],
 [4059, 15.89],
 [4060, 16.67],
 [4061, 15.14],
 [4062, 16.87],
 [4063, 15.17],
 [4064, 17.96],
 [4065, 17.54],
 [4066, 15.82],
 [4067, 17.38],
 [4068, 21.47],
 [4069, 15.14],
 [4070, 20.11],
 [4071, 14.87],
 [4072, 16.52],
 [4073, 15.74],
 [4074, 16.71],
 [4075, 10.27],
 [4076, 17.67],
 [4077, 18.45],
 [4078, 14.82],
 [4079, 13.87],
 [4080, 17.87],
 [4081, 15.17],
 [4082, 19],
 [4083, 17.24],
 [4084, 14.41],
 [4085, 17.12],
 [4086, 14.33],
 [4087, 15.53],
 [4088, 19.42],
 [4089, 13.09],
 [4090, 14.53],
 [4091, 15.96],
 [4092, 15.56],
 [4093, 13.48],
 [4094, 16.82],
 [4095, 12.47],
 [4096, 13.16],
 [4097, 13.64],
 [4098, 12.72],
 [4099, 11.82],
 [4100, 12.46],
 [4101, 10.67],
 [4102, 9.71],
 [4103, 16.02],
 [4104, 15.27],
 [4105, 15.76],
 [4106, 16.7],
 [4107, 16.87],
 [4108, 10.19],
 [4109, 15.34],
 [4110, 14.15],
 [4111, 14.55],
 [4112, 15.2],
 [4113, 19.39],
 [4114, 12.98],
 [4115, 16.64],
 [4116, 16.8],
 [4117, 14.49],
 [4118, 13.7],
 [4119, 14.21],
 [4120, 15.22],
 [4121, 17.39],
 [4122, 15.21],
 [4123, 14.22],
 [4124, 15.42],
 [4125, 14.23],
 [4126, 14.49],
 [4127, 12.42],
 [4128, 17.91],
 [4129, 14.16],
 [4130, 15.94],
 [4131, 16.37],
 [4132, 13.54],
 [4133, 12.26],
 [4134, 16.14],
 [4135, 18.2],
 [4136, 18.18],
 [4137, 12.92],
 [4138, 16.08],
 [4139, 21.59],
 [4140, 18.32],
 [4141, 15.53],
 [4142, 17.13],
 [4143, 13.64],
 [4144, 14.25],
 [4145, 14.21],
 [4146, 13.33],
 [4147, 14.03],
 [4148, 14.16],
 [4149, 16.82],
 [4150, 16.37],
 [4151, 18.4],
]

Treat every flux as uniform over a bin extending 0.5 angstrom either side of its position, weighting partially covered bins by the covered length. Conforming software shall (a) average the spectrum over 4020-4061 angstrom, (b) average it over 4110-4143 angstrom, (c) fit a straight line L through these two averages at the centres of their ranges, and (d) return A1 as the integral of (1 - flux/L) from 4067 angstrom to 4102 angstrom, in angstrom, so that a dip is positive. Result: 2.1 angstrom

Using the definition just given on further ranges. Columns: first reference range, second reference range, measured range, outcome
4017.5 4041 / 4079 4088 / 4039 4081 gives 0.3 angstrom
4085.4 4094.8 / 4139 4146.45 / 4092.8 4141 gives 1.8 angstrom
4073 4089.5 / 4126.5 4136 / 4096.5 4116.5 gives 1.7 angstrom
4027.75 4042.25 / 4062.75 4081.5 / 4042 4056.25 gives 0.0 angstrom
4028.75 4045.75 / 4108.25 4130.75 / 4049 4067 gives -0.2 angstrom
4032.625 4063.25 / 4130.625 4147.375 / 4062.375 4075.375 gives -0.1 angstrom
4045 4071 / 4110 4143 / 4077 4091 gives 0.4 angstrom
